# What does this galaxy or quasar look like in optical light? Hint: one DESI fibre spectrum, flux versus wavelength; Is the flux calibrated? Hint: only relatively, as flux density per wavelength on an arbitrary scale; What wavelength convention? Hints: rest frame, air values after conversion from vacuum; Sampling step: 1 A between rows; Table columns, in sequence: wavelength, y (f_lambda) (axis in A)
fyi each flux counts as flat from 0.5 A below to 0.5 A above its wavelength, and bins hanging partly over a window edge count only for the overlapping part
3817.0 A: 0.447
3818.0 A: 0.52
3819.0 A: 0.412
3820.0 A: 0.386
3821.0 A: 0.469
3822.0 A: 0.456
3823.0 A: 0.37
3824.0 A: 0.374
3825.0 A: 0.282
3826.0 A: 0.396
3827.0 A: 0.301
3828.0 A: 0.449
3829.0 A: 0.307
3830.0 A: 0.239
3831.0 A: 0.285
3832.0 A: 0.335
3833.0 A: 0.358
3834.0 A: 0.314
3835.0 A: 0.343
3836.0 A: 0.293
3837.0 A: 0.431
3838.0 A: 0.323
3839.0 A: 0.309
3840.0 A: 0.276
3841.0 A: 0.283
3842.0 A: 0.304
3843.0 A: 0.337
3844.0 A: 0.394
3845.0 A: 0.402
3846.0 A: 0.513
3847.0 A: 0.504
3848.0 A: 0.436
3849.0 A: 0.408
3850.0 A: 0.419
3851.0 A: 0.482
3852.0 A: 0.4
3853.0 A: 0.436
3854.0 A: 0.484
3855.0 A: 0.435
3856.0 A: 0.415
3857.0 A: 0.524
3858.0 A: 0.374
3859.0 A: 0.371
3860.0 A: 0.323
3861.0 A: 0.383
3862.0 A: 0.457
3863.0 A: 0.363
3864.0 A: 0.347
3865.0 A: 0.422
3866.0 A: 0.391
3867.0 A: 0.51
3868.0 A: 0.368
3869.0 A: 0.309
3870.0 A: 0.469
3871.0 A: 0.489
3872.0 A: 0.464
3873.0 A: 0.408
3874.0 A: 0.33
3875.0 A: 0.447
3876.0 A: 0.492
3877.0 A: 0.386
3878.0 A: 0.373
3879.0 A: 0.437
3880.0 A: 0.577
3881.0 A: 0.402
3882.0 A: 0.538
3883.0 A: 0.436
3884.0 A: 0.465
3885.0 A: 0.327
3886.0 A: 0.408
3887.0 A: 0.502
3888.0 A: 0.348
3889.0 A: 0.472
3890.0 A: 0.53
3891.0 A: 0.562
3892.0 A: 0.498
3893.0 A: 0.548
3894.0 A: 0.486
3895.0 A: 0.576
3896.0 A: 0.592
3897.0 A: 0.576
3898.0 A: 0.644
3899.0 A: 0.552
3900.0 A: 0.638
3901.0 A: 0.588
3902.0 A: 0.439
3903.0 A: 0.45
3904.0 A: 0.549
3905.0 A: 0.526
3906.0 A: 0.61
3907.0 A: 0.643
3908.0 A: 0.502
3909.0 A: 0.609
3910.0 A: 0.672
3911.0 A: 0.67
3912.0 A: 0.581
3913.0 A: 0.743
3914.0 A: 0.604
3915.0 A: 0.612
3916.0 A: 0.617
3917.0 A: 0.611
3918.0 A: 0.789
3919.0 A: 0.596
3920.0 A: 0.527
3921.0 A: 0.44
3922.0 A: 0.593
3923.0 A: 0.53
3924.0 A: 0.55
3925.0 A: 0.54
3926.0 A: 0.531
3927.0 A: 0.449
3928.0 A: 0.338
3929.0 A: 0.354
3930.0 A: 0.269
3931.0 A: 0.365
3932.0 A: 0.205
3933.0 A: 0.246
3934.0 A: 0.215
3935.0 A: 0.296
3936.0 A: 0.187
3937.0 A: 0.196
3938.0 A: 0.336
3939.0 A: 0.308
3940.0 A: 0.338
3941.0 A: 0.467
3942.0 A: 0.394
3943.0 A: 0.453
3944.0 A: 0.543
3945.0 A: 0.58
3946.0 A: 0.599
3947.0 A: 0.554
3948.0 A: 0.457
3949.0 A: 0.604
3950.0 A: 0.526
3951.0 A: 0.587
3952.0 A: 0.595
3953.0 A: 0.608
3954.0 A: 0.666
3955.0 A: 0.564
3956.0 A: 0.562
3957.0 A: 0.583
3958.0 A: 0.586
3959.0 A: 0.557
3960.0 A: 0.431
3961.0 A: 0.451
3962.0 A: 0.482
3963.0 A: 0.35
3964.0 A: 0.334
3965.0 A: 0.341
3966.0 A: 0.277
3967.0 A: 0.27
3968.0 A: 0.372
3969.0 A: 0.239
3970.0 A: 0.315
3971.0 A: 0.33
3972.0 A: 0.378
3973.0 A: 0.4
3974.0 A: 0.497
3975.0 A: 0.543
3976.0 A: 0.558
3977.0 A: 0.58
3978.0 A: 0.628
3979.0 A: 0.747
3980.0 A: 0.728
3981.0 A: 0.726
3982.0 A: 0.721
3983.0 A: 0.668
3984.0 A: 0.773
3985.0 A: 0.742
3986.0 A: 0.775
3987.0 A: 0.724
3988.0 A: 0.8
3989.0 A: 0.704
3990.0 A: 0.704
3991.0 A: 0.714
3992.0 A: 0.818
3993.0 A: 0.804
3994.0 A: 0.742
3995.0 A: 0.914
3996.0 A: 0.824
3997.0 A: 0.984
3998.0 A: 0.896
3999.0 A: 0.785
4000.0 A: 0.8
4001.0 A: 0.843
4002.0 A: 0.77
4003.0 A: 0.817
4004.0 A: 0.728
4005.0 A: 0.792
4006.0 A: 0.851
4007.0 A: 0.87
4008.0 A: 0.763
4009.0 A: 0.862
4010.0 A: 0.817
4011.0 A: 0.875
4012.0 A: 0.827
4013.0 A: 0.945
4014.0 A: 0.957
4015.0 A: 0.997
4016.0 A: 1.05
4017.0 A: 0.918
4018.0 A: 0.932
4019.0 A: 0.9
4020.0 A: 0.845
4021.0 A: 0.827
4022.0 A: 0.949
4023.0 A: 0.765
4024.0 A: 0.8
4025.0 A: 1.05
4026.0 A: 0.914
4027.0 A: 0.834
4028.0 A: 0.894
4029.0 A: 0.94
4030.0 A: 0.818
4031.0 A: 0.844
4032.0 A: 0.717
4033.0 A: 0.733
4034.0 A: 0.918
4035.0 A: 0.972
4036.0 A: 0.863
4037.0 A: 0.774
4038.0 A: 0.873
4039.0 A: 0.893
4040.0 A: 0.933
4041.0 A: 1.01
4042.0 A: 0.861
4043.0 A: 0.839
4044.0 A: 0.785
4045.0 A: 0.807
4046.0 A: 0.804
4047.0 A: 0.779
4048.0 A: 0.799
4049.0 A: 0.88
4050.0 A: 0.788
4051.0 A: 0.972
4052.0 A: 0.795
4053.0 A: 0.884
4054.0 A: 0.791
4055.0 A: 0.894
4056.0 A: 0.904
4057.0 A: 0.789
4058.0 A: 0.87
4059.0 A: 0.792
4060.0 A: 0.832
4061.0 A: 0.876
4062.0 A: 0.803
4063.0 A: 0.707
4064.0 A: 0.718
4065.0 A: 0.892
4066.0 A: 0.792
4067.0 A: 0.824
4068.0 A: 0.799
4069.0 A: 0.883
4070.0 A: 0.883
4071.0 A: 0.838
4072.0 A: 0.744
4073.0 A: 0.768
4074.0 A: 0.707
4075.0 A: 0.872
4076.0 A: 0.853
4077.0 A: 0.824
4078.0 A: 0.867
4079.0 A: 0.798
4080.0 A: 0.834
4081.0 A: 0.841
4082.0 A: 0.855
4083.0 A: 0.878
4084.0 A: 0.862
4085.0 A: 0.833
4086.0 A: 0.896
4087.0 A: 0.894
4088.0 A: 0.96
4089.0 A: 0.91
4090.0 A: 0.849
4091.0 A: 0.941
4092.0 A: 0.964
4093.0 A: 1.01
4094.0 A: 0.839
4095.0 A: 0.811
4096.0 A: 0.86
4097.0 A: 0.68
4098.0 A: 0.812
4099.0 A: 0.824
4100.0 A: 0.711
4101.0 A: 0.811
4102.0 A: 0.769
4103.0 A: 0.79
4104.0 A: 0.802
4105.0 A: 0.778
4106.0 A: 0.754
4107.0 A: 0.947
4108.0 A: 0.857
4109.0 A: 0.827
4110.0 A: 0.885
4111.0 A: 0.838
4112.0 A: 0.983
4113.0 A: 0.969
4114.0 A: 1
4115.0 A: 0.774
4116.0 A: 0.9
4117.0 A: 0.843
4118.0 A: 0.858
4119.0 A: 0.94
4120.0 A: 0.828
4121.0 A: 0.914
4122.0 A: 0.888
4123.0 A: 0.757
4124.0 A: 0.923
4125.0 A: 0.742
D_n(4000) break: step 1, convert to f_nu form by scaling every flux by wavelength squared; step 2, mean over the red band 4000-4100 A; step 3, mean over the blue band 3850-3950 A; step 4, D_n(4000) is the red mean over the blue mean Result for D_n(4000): 1.9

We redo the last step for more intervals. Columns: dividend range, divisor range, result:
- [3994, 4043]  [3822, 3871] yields 2.48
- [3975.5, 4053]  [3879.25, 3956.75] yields 1.73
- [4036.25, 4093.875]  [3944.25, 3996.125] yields 1.54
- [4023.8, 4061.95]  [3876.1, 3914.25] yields 1.75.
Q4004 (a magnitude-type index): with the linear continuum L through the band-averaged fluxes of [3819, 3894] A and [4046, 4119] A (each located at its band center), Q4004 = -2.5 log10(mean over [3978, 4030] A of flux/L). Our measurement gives -0.20 mag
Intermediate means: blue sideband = 0.406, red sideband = 0.843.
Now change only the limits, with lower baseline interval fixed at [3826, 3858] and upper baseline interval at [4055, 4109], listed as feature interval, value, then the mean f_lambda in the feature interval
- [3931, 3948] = 0.457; 0.372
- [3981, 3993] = -0.137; 0.742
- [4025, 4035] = -0.173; 0.862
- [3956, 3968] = 0.377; 0.427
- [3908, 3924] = -0.171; 0.607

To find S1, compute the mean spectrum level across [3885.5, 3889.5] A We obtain 0.432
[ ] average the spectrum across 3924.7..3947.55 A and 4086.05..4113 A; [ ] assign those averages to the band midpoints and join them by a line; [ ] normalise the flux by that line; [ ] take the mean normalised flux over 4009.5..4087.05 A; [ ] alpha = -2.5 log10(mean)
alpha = -0.22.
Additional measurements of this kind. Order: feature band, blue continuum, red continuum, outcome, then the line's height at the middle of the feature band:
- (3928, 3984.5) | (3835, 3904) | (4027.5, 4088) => 0.33 mag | 0.624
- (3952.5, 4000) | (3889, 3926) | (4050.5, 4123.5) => 0.14 mag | 0.679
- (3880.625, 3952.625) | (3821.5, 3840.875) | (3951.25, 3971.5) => -0.21 mag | 0.41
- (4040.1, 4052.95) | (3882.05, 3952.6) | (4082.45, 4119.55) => -0.13 mag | 0.753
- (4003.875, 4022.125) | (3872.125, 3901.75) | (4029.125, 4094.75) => -0.18 mag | 0.746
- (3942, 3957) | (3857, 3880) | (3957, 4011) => 0.03 mag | 0.576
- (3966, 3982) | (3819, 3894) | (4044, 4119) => 0.29 mag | 0.634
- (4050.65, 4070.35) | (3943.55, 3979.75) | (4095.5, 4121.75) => -0.15 mag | 0.73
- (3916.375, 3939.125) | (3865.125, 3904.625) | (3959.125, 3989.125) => 0.20 mag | 0.501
